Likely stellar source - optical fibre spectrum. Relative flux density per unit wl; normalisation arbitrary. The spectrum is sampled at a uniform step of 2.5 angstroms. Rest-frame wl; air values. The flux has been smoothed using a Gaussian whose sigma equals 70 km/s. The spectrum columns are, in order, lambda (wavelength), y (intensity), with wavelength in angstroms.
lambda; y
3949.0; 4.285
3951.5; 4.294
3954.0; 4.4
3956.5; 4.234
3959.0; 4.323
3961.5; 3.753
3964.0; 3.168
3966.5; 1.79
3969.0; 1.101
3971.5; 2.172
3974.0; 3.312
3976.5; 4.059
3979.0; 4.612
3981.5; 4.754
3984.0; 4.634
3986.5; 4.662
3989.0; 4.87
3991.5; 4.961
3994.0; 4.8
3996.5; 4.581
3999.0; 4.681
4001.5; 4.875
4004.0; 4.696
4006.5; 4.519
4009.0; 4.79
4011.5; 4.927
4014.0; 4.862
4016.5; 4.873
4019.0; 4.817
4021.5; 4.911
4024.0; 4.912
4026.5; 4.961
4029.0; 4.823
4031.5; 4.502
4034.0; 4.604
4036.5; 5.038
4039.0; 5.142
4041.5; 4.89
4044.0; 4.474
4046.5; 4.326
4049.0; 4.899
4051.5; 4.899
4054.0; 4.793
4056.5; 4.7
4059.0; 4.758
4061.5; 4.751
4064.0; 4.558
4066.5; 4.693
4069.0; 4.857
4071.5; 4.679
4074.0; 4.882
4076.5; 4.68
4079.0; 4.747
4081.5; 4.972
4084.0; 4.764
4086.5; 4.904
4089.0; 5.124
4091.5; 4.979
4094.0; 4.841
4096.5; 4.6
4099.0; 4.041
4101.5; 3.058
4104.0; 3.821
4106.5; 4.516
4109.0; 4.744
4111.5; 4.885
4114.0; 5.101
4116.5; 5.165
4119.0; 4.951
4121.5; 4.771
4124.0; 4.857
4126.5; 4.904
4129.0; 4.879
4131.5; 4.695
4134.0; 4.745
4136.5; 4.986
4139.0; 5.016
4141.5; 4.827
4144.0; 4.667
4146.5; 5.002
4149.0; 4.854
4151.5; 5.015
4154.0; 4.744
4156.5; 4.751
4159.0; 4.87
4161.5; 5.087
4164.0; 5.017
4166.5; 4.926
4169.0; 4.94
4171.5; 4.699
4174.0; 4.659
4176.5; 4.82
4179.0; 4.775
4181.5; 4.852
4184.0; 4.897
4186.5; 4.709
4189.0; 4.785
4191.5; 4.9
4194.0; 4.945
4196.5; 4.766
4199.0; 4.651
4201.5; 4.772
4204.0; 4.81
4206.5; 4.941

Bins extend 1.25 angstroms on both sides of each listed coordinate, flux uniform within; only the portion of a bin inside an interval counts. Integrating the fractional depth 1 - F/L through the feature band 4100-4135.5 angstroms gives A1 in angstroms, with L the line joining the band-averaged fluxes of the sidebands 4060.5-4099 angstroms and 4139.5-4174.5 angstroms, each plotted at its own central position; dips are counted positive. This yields 1.3 angstroms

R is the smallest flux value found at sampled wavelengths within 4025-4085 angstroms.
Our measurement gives 4.326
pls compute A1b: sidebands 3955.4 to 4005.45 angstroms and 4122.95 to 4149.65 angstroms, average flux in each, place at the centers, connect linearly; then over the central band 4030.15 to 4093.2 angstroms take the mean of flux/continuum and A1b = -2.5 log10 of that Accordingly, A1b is -0.08 mag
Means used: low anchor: 4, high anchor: 4.86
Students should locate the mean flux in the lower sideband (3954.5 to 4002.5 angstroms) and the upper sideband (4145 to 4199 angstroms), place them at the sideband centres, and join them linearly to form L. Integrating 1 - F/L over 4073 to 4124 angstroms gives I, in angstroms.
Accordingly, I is -1.9 angstroms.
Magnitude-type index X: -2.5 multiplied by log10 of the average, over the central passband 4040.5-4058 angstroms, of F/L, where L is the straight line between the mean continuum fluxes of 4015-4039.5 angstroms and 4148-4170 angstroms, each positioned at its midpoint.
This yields 0.03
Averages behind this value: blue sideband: 4.85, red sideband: 4.91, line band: 4.71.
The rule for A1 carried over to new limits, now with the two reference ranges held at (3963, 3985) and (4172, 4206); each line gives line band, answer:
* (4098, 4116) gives -0.54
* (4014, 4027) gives -4.63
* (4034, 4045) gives -3.31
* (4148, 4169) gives -1.51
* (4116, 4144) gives -3.17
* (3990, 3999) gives -3.55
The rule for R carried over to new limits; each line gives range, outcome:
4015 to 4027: 4.817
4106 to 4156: 4.516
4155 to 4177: 4.659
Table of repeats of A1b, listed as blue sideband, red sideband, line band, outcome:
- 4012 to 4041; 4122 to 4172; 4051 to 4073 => 0.03 mag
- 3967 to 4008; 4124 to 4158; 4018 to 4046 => -0.11 mag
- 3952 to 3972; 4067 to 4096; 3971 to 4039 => -0.22 mag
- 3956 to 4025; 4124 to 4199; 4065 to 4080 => -0.05 mag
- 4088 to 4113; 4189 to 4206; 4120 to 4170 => -0.06 mag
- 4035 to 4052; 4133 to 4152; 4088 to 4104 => 0.11 mag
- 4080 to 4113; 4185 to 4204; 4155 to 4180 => -0.03 mag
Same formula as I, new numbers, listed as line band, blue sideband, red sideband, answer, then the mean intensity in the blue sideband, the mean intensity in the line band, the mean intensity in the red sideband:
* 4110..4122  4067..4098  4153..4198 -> -0.38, 4.83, 4.98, 4.84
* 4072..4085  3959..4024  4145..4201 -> -0.81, 4.22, 4.8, 4.85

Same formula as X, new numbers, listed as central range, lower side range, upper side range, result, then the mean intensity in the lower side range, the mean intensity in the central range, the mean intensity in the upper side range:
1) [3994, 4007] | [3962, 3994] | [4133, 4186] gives -0.21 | 3.72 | 4.69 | 4.86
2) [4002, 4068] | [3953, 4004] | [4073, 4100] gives -0.09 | 4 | 4.78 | 4.78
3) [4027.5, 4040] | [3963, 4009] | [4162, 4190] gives -0.14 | 4.04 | 4.82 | 4.83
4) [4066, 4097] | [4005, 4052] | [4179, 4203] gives -0.01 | 4.8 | 4.83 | 4.81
